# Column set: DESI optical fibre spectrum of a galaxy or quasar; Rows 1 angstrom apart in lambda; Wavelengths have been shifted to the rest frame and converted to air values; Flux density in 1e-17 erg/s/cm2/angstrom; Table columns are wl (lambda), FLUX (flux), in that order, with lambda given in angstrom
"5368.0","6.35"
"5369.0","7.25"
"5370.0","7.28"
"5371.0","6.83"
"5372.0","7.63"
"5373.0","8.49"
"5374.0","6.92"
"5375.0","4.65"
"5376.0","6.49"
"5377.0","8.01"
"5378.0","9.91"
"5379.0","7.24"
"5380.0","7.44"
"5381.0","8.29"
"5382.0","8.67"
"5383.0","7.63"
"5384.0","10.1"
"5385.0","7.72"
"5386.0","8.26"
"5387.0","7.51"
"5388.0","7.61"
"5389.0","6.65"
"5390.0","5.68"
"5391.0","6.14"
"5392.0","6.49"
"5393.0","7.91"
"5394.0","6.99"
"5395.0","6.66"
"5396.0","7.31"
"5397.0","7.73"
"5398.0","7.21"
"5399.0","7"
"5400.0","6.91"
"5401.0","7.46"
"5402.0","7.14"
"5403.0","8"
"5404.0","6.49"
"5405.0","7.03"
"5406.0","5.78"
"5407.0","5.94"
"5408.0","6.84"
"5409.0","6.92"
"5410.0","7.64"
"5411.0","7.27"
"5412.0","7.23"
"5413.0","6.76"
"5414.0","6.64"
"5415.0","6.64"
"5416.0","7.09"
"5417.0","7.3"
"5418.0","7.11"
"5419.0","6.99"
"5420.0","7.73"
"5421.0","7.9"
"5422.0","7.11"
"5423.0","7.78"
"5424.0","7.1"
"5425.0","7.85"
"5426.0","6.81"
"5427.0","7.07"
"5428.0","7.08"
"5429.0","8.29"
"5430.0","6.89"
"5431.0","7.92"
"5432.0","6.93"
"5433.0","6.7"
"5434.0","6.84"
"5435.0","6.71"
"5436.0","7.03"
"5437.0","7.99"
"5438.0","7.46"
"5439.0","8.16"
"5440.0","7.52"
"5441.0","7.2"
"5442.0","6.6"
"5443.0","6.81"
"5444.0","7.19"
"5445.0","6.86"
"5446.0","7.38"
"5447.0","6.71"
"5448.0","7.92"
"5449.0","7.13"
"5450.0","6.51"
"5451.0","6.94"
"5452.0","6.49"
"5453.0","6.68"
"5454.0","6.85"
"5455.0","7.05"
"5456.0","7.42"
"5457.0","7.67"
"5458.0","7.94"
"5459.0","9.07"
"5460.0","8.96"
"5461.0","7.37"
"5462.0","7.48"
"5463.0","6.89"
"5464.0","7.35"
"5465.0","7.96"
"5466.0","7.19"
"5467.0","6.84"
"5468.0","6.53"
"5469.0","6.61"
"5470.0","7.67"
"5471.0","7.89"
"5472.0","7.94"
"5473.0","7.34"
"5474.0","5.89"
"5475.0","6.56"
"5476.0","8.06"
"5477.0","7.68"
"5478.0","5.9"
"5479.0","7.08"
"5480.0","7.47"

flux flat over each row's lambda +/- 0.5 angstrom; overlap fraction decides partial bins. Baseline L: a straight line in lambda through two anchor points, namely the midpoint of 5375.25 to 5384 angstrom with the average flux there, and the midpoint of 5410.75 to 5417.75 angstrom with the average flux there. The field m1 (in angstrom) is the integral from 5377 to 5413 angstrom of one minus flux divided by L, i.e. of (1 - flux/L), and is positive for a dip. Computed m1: 1.0 angstrom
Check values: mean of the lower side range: 7.99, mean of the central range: 7.34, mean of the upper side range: 6.98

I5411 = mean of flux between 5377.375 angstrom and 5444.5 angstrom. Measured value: 7.28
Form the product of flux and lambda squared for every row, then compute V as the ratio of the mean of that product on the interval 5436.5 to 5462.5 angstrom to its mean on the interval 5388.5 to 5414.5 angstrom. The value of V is 1.1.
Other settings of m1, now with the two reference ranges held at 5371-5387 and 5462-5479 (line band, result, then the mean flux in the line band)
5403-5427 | 1.5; 7.06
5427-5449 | 0.4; 7.24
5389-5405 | 1.4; 7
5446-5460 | -0.1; 7.33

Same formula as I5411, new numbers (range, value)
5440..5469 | 7.24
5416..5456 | 7.2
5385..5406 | 7.09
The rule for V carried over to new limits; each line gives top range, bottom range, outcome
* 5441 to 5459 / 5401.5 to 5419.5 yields 1.04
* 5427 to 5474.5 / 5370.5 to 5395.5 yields 1.00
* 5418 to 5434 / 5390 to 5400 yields 1.06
